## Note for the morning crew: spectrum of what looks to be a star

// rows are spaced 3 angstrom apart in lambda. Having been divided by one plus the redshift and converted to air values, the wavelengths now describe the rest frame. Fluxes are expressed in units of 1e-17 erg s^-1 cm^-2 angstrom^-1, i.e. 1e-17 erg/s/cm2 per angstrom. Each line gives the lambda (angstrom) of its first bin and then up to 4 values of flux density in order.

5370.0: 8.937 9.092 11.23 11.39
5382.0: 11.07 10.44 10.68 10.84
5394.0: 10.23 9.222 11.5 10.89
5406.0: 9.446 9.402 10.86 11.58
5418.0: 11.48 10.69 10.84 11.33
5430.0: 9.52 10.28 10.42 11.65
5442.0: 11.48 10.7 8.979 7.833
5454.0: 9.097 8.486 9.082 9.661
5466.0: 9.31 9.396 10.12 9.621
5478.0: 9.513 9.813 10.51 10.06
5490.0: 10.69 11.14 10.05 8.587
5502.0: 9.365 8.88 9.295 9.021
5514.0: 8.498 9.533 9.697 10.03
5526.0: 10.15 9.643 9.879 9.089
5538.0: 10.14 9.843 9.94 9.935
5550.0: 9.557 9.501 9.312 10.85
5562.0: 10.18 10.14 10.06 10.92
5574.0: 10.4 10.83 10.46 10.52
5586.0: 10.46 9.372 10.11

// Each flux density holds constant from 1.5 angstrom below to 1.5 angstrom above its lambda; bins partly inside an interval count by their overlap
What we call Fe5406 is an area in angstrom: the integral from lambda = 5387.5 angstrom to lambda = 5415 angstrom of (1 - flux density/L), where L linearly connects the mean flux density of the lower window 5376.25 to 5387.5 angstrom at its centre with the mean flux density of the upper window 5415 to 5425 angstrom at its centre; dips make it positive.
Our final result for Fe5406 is 1.6 angstrom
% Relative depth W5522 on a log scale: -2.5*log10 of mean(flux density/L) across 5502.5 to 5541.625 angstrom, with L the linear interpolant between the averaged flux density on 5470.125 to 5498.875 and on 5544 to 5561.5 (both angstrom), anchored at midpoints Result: 0.05 mag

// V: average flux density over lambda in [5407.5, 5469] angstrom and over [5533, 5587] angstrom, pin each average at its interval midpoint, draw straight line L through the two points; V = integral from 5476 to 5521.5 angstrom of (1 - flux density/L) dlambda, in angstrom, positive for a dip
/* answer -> 2.12 angstrom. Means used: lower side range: 10.1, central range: 9.64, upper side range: 10.1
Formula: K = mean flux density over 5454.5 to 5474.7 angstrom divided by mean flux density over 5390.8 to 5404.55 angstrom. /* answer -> 0.9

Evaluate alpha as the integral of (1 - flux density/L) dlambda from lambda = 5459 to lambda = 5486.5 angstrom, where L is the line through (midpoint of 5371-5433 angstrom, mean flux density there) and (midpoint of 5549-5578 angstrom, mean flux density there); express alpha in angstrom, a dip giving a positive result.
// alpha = 1.9 angstrom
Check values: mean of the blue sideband 10.6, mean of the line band 9.69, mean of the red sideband 10.2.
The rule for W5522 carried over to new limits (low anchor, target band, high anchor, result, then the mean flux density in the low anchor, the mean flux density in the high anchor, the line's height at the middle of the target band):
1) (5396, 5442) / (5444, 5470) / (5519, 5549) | 0.14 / 10.7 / 9.83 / 10.4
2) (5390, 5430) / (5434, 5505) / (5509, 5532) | 0.03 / 10.6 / 9.53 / 10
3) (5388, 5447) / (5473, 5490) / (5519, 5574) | 0.03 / 10.6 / 9.95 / 10.3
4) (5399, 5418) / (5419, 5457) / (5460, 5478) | 0.00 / 10.7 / 9.57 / 10.1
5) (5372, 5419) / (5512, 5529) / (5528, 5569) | 0.05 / 10.6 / 9.86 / 10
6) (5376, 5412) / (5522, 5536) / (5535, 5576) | 0.04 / 10.5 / 10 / 10.1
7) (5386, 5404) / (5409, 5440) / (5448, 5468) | -0.11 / 10.5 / 8.93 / 9.79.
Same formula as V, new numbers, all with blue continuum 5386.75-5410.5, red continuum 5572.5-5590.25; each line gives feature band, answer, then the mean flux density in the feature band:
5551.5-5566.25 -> 0.50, 9.99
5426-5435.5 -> -0.04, 10.3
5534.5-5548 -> 0.65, 9.84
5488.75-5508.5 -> 1.13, 9.72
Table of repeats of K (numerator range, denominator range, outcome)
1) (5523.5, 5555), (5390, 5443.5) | 0.92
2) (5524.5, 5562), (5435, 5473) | 1.01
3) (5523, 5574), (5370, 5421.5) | 0.95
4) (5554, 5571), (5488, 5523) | 1.06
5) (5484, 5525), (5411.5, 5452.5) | 0.92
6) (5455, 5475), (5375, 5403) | 0.87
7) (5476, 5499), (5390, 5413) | 0.99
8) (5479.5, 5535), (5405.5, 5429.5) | 0.91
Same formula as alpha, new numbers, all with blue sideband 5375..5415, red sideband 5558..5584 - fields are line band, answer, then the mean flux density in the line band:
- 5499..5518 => 2.7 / 9.05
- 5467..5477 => 0.8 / 9.68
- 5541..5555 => 1.0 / 9.73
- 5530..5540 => 0.8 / 9.71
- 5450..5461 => 2.0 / 8.64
